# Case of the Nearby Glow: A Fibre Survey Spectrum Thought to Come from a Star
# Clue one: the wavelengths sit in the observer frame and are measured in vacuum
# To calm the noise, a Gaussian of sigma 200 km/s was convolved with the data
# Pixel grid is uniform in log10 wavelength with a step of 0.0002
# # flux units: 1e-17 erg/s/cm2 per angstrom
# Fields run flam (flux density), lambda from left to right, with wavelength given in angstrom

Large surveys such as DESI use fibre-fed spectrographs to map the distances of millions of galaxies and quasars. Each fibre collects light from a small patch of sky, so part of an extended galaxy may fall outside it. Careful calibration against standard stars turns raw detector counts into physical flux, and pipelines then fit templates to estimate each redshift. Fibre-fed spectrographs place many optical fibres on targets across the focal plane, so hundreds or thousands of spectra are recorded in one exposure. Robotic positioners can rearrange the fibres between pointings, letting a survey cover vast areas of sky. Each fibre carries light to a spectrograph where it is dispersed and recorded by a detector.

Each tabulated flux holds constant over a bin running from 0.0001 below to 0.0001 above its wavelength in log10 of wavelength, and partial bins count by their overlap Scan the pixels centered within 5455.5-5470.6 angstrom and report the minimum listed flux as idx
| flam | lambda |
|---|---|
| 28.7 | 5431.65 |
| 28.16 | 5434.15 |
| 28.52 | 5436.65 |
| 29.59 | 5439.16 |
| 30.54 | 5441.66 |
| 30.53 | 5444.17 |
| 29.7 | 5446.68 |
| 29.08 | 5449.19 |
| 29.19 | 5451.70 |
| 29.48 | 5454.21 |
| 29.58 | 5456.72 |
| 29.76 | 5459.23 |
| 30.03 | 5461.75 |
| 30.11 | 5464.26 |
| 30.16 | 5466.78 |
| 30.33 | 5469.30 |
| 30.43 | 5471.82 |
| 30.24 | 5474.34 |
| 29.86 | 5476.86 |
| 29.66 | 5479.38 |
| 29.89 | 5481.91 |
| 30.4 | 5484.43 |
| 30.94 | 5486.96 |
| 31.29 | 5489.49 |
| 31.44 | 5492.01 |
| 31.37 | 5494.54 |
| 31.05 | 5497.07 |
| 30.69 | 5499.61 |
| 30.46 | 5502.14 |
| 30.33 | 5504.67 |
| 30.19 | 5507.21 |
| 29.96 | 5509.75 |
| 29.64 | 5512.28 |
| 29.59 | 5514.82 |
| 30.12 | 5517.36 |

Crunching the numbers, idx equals 29.58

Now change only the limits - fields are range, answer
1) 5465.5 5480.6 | 29.66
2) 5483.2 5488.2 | 30.4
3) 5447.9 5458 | 29.08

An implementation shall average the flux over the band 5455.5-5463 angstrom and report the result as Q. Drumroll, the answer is 29.8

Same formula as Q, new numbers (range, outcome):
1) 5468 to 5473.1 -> 30.4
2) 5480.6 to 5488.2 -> 30.4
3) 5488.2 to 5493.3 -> 31.4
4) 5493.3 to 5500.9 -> 31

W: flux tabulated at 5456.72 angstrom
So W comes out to 29.58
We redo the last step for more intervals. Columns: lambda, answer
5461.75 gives 30.03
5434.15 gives 28.16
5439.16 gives 29.59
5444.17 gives 30.53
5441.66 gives 30.54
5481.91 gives 29.89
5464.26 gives 30.11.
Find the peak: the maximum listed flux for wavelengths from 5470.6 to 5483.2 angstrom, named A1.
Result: 30.43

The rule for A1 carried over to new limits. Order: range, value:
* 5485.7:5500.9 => 31.44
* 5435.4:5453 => 30.54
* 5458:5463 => 30.03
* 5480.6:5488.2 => 30.94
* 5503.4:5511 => 30.33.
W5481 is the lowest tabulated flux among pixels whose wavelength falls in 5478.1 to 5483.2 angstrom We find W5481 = 29.66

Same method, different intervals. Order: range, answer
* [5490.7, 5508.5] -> 30.19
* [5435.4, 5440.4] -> 28.52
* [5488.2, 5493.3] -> 31.29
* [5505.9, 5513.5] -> 29.64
